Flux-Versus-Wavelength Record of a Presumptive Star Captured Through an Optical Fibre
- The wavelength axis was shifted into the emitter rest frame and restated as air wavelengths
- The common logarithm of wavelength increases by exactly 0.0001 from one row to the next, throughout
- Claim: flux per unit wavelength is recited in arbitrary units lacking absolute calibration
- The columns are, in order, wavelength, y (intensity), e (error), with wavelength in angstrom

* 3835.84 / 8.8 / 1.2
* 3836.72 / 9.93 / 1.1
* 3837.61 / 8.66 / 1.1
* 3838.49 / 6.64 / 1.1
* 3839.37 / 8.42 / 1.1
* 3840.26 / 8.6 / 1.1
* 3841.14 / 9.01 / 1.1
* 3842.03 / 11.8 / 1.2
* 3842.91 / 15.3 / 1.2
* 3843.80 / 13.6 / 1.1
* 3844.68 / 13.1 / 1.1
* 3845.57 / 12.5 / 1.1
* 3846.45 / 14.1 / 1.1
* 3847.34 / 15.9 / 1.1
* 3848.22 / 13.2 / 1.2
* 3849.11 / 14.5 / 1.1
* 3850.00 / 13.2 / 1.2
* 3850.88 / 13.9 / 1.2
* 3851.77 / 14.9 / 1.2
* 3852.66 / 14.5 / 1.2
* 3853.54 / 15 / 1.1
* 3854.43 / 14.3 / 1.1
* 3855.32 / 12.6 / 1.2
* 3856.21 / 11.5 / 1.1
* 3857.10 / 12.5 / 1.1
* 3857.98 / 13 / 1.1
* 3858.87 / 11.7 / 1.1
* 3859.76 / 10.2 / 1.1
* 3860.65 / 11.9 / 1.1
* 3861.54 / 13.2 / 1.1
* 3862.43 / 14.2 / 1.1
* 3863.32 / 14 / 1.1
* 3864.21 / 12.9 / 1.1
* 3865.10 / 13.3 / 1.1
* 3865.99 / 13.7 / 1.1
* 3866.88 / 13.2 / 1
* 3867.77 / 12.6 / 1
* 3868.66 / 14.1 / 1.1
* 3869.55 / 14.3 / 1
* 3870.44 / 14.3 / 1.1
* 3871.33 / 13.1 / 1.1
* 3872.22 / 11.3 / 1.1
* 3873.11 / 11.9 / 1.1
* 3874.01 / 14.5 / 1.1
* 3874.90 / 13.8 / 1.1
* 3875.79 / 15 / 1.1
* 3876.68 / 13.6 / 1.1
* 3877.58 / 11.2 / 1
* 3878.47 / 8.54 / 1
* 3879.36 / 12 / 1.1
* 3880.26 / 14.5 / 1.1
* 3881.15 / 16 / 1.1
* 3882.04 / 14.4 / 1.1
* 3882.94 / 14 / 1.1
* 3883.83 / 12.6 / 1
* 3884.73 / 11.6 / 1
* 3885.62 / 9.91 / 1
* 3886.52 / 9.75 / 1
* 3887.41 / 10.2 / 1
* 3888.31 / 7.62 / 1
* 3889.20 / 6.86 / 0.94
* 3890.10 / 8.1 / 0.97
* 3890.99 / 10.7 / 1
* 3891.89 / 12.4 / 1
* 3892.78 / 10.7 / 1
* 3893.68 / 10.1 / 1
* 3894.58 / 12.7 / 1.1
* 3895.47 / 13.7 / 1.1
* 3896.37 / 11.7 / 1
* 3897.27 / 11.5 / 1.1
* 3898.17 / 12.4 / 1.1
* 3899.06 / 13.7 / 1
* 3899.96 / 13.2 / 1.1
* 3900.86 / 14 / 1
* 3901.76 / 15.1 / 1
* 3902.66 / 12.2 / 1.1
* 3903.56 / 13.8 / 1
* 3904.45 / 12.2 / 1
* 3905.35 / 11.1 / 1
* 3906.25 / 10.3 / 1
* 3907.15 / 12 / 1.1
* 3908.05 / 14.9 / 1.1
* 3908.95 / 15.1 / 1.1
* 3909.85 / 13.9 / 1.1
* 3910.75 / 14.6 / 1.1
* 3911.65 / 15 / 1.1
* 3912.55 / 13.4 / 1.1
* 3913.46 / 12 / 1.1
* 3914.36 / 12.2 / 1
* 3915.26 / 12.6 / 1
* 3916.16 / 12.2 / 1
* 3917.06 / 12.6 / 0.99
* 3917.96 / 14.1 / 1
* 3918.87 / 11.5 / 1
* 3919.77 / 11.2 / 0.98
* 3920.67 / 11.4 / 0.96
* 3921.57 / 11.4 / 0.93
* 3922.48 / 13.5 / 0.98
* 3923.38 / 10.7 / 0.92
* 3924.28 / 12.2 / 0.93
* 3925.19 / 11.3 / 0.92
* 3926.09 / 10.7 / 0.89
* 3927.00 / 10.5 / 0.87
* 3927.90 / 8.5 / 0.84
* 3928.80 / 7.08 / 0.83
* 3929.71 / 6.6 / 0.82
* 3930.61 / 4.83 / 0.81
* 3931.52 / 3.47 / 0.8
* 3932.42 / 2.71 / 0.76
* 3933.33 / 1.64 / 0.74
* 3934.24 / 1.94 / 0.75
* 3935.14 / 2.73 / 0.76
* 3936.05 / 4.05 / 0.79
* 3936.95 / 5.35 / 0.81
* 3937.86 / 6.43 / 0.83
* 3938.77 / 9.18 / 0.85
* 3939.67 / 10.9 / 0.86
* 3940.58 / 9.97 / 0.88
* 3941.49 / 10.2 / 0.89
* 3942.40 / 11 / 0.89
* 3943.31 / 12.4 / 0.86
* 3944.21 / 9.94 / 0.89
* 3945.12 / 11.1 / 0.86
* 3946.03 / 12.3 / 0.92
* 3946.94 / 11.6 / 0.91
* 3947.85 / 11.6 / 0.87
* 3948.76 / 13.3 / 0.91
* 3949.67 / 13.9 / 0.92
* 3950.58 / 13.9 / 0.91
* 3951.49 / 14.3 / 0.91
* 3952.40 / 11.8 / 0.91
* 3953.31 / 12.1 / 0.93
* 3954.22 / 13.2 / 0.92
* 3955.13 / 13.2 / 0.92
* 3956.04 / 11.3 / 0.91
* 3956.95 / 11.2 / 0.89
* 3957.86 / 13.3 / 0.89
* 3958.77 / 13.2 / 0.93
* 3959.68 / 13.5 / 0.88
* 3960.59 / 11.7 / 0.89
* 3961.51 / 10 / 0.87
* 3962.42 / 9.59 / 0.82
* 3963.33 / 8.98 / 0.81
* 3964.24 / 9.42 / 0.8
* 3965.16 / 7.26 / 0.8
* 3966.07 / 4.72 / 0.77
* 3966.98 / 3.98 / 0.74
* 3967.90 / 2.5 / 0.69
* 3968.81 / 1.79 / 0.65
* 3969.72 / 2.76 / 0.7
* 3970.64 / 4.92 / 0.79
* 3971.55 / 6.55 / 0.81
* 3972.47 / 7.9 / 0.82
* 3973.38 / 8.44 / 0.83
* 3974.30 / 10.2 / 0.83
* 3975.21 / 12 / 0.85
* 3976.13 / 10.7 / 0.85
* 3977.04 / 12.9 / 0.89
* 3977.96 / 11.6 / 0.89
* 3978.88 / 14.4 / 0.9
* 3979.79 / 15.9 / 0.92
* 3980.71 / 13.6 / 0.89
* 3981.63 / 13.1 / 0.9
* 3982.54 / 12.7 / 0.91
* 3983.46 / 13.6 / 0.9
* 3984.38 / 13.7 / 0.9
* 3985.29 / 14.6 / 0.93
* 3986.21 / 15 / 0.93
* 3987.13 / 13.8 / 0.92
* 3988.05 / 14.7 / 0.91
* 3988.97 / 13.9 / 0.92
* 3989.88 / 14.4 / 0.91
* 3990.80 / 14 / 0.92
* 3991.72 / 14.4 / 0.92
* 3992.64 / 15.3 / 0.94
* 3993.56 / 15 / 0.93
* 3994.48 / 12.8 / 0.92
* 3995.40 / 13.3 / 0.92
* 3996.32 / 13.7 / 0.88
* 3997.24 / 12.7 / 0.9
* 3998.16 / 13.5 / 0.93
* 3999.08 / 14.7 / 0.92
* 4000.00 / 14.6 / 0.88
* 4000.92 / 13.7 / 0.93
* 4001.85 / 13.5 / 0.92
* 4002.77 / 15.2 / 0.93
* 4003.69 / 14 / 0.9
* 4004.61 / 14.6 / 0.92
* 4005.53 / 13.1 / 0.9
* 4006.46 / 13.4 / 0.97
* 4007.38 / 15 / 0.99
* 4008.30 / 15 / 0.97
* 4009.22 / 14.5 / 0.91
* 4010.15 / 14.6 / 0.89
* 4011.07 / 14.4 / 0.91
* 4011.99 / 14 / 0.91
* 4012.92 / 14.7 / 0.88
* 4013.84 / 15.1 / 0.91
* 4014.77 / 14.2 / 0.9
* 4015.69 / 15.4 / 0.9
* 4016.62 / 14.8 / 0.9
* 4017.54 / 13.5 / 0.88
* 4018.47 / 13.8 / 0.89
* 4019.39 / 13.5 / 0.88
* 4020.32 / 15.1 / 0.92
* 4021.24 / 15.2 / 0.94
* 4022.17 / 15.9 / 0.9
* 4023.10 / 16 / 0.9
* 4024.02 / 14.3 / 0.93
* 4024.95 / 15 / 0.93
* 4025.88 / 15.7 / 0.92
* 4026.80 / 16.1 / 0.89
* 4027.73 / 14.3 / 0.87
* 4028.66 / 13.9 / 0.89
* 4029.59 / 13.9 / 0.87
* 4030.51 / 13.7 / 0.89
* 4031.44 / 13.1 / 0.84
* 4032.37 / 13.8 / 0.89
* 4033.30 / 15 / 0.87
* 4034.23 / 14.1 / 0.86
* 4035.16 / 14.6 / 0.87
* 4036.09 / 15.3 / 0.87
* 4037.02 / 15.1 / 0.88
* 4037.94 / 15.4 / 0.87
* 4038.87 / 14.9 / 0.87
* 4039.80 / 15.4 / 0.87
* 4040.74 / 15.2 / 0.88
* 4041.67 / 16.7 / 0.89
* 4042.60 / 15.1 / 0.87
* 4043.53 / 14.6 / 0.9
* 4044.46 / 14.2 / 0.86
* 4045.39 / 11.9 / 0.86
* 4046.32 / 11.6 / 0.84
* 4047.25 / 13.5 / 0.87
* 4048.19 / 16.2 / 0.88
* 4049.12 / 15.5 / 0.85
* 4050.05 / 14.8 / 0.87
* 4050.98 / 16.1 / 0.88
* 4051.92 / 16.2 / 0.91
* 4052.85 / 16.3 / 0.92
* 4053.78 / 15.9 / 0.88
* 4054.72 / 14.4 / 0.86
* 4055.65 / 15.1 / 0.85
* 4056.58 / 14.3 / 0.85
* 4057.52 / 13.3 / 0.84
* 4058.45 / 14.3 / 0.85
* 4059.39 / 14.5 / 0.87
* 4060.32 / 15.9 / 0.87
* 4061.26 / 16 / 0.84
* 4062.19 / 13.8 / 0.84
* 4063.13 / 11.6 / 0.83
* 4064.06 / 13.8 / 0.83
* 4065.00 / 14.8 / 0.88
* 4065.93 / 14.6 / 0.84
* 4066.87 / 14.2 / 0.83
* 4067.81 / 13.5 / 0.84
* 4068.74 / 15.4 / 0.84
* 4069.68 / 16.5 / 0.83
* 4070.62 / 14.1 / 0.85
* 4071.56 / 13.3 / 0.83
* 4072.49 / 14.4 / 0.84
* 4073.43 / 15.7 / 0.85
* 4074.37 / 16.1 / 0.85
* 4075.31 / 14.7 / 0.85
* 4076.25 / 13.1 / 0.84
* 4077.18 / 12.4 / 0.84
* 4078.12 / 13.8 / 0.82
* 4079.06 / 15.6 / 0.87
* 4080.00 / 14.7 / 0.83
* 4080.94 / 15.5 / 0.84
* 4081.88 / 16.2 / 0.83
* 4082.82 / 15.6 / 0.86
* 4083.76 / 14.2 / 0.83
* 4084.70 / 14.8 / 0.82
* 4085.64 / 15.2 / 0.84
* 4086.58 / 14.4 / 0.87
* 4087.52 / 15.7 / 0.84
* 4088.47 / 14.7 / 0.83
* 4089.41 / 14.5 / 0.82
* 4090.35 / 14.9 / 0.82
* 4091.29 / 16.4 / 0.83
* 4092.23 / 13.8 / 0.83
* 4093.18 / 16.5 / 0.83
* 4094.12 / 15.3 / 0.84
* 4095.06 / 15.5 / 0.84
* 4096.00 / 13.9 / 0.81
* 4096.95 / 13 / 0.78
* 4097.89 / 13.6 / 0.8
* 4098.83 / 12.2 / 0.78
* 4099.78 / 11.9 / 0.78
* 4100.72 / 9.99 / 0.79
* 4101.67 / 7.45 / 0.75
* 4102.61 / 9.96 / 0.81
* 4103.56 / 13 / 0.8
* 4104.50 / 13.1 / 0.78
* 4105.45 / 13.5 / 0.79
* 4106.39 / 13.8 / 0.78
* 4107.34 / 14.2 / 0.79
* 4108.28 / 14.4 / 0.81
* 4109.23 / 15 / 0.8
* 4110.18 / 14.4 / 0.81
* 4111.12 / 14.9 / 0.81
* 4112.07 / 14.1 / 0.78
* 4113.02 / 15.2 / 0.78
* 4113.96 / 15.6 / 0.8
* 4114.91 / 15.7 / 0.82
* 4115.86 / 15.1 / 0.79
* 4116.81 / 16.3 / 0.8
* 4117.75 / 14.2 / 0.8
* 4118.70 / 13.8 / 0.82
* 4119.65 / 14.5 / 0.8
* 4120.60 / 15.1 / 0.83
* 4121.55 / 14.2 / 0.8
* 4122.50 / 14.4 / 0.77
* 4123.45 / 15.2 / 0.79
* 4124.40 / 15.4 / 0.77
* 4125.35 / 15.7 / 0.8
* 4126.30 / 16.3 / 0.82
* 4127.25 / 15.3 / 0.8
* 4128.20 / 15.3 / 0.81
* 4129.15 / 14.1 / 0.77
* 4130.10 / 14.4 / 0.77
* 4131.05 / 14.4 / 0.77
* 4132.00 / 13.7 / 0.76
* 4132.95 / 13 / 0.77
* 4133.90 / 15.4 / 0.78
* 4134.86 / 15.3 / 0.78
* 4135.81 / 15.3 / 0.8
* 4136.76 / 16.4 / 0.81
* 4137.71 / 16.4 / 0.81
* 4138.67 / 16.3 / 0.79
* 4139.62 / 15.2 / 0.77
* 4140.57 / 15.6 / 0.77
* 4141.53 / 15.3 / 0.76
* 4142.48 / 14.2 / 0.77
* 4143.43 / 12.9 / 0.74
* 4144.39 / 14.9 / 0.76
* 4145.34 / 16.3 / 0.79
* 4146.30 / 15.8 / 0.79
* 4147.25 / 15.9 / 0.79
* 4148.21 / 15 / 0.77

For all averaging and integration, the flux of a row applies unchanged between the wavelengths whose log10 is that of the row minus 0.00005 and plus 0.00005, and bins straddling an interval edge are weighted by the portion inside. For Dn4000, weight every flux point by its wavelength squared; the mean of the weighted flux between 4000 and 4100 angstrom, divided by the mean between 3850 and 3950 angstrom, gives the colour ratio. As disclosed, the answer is 1.4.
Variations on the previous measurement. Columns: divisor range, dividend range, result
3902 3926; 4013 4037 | 1.23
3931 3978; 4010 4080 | 1.68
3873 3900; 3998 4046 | 1.31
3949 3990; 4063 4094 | 1.41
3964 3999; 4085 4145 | 1.37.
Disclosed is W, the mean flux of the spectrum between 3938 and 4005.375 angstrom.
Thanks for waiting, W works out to 11.7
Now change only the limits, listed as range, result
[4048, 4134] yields 14.5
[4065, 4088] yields 14.7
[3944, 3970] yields 10.3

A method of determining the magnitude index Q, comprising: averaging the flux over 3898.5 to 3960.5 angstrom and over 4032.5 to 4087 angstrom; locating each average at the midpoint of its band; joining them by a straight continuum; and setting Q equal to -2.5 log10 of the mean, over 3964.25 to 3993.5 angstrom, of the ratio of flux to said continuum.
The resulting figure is 0.15 mag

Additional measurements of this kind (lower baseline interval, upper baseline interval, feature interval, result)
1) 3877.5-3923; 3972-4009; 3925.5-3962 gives 0.308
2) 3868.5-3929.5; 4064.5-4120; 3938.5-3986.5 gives 0.189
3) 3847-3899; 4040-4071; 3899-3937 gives 0.230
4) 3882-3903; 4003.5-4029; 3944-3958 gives 0.053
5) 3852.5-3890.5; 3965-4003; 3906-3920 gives -0.074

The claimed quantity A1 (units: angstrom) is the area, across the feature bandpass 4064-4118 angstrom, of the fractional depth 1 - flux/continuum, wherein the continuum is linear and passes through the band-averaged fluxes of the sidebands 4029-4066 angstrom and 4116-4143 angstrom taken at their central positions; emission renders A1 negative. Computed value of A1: 1.98 angstrom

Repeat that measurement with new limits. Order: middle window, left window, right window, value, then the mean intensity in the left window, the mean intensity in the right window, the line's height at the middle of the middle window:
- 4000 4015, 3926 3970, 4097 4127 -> -5.0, 8.94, 13.9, 10.8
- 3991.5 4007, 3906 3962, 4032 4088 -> -1.4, 10.7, 14.7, 12.8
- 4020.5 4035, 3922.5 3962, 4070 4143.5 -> -2.9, 9.83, 14.5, 12.3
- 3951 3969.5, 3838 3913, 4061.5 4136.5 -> 4.9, 12.6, 14.4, 13.3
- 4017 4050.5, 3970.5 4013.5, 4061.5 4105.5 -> -2.3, 13.3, 14.1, 13.7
